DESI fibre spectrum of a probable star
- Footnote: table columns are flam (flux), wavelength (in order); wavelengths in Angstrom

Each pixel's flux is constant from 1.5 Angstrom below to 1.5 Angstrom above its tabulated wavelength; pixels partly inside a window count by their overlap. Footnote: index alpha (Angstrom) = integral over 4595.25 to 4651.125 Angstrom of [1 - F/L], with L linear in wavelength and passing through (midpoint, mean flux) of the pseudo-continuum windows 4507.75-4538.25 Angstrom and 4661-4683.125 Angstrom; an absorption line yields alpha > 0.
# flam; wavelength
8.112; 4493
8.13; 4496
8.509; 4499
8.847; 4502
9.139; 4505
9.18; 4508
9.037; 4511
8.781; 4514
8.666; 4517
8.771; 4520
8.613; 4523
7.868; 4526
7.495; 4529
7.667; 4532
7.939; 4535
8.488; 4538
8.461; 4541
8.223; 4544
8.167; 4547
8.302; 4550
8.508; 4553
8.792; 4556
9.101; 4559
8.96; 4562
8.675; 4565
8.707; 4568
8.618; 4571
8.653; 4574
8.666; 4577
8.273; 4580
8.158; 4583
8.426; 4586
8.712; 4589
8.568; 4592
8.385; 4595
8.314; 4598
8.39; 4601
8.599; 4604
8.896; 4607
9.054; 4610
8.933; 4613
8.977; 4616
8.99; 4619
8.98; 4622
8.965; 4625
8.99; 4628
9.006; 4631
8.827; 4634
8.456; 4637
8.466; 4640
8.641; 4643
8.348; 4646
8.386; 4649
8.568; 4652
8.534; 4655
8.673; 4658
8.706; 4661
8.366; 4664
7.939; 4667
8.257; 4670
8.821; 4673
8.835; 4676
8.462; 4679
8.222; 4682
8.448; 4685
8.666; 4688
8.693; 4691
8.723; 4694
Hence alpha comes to -2.0 Angstrom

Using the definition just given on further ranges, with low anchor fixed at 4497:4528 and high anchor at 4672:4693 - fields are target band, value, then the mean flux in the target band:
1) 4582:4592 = 0.22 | 8.47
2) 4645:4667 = 0.34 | 8.48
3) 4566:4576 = 0.01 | 8.66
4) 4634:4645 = 0.08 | 8.55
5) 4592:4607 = 0.29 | 8.48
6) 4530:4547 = 1.09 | 8.14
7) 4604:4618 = -0.46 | 8.93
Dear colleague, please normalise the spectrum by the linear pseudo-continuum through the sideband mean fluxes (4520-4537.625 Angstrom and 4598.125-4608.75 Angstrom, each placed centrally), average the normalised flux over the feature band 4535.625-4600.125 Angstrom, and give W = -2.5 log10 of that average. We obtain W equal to -0.03 mag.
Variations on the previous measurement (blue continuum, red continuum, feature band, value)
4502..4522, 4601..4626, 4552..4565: 0.01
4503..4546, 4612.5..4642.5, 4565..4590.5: 0.02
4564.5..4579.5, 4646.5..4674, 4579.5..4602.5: 0.02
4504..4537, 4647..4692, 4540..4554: 0.02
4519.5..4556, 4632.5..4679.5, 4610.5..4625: -0.07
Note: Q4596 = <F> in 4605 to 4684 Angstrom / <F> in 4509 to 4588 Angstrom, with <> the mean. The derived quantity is 1.0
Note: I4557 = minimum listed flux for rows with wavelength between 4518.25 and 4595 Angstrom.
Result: 7.495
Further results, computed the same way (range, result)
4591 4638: 8.314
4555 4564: 8.792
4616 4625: 8.965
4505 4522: 8.666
